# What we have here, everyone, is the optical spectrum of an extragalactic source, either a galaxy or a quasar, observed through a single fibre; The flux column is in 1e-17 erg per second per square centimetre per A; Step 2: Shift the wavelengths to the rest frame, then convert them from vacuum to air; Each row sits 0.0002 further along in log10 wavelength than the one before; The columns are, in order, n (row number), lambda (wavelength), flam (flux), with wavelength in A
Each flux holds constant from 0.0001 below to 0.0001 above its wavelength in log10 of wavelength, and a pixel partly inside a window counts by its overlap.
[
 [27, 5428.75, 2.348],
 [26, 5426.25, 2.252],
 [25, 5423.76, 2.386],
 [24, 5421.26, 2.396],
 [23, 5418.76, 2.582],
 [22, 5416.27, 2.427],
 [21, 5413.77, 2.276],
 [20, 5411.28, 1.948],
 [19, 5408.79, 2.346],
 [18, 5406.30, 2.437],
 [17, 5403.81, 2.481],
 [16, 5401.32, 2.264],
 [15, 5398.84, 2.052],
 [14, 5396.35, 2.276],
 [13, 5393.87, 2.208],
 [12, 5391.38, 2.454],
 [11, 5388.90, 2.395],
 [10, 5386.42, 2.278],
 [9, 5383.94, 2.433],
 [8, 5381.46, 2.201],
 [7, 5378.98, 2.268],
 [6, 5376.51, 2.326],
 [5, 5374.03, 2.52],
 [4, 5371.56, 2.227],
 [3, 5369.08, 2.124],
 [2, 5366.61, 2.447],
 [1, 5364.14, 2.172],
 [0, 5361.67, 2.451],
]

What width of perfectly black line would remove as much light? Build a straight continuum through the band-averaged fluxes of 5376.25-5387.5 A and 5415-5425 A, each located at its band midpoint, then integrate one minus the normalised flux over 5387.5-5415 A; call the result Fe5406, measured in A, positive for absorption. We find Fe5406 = 1.0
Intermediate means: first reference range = 2.3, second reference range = 2.45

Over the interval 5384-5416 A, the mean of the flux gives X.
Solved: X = 2.29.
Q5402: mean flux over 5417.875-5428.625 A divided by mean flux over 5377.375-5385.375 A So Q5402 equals 1.04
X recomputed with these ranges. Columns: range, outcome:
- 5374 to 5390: 2.33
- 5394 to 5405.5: 2.27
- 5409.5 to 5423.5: 2.33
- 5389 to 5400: 2.26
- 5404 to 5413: 2.27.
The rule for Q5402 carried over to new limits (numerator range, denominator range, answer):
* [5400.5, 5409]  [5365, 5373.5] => 1.05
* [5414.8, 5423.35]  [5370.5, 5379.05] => 1.04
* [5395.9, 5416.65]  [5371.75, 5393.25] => 0.97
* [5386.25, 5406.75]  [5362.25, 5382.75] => 1.01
